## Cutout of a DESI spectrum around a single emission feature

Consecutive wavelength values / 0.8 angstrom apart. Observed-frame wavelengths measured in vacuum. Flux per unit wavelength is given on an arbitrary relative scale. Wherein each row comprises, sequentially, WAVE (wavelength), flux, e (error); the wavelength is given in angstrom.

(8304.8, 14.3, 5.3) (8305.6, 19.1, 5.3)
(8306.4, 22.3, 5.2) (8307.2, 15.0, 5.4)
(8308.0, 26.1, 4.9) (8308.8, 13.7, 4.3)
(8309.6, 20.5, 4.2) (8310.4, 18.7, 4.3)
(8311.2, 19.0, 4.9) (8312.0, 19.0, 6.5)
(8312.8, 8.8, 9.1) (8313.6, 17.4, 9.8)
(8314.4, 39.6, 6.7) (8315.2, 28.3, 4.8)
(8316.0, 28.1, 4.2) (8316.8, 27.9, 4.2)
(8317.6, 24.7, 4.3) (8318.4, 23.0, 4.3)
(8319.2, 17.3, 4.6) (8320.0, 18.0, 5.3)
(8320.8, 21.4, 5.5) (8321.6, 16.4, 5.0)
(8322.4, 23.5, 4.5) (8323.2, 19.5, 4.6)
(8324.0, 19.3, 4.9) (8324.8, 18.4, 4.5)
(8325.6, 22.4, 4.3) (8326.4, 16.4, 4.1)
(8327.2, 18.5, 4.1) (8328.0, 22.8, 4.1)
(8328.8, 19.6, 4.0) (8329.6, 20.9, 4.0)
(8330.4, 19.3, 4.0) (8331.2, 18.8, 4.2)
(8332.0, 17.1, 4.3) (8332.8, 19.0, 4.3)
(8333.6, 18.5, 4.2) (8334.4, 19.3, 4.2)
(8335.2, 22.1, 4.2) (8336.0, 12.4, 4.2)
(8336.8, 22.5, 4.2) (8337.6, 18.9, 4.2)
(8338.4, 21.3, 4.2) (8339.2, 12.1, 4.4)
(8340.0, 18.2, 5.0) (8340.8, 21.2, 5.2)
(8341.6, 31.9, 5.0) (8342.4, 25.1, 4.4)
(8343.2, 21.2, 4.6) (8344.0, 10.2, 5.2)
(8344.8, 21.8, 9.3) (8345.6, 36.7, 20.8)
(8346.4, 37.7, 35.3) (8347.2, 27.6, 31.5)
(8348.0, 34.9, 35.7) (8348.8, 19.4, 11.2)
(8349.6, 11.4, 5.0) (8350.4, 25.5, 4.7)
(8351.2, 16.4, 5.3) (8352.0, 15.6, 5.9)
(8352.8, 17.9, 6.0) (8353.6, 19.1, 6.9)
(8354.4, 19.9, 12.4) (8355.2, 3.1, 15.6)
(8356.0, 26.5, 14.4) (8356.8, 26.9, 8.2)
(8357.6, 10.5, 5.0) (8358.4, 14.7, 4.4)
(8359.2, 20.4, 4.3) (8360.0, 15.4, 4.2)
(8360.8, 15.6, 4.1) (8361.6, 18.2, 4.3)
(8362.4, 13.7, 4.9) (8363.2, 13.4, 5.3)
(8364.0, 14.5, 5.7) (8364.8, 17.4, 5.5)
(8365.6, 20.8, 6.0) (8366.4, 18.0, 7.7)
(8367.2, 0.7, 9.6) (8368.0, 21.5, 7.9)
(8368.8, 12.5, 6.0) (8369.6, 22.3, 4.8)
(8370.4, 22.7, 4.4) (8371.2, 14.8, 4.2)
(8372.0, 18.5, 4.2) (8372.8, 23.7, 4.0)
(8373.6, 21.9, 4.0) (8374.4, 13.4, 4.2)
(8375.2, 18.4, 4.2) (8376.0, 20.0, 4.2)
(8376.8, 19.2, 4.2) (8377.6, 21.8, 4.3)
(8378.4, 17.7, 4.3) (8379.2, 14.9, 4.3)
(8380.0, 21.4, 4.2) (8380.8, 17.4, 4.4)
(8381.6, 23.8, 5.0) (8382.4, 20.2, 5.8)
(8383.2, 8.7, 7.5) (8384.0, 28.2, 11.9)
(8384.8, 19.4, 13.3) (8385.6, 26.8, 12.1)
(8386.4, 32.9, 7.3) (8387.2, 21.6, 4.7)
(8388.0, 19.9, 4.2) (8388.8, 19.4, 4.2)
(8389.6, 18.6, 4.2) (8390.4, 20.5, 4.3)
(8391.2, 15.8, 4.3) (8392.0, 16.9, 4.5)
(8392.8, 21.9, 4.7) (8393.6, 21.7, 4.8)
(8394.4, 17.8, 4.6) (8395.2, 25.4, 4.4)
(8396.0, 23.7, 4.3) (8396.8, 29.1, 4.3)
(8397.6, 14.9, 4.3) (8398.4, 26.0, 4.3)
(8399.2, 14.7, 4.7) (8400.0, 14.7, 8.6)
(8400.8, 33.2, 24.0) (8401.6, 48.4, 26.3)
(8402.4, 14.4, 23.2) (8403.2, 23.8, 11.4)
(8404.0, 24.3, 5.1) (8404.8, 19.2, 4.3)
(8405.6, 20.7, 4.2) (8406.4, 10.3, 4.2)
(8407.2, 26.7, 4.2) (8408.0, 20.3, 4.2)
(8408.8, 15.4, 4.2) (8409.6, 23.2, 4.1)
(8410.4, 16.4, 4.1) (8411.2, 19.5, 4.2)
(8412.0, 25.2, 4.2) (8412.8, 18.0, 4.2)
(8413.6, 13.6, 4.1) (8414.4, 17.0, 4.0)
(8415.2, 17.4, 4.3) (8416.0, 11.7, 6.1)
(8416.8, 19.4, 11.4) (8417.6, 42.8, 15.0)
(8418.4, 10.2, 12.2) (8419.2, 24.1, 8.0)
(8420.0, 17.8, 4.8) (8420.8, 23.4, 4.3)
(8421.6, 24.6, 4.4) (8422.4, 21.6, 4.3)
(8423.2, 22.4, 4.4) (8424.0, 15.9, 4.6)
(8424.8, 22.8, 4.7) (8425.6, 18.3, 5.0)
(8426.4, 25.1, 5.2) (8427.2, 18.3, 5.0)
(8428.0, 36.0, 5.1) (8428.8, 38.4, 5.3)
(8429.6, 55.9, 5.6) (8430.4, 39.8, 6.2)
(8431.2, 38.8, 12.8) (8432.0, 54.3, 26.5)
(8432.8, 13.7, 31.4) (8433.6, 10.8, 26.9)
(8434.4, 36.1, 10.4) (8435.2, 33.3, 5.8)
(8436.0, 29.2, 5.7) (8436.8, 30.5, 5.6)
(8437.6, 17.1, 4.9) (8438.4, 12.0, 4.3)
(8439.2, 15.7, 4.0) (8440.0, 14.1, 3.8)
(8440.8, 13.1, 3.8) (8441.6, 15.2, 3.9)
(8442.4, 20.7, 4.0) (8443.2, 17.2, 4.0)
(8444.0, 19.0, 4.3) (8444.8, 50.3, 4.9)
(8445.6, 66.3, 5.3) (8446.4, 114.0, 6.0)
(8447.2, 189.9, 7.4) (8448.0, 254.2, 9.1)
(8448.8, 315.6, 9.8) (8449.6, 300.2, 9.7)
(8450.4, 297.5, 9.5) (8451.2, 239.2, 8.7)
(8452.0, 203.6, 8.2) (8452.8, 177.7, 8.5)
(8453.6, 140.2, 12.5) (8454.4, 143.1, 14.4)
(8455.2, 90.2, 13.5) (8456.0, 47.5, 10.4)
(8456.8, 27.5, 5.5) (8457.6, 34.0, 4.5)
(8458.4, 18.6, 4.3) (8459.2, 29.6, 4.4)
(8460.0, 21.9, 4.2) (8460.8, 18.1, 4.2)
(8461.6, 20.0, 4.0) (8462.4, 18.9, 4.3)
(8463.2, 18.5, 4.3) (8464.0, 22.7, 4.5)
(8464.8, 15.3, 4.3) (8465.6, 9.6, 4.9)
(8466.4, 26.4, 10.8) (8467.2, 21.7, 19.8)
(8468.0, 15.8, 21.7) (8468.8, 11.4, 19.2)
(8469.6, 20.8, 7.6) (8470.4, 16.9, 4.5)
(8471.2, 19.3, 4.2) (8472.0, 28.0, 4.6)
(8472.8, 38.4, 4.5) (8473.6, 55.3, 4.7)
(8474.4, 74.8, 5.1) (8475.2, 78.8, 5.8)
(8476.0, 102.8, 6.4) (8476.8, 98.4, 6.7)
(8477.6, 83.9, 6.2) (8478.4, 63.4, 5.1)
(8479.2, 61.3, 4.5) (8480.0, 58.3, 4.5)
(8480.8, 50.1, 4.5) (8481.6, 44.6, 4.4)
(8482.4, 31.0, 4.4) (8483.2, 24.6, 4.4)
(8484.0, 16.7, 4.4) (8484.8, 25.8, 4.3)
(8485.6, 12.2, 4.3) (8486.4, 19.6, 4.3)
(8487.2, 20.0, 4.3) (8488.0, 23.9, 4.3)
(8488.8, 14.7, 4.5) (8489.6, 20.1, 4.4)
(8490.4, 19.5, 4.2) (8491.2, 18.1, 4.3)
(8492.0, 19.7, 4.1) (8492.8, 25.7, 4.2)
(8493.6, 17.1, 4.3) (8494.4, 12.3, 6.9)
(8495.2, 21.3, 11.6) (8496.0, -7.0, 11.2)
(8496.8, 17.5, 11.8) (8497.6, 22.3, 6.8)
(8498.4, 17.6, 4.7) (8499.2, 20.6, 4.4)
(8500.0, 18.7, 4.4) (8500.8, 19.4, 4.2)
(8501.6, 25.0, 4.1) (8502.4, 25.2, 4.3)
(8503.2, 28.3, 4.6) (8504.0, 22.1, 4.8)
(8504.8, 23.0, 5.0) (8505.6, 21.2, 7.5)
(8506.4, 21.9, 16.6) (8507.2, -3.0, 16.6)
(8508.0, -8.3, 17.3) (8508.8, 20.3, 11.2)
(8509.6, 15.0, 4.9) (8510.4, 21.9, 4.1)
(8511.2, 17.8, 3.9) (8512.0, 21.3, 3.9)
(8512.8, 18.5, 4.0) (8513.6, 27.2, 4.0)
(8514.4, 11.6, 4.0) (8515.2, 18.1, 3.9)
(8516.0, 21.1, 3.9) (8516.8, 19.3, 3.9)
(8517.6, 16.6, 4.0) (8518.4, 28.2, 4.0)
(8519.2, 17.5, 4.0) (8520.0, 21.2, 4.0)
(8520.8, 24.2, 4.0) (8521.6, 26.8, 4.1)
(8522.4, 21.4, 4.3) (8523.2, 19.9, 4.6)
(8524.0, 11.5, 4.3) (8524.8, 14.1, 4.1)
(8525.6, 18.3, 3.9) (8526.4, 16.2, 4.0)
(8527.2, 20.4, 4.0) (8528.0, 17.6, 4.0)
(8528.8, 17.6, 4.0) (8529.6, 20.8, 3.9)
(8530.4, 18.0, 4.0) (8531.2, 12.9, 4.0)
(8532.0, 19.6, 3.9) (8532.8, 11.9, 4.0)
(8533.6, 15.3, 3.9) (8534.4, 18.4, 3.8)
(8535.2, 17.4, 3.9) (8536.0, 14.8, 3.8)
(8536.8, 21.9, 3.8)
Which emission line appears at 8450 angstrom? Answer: H-alpha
